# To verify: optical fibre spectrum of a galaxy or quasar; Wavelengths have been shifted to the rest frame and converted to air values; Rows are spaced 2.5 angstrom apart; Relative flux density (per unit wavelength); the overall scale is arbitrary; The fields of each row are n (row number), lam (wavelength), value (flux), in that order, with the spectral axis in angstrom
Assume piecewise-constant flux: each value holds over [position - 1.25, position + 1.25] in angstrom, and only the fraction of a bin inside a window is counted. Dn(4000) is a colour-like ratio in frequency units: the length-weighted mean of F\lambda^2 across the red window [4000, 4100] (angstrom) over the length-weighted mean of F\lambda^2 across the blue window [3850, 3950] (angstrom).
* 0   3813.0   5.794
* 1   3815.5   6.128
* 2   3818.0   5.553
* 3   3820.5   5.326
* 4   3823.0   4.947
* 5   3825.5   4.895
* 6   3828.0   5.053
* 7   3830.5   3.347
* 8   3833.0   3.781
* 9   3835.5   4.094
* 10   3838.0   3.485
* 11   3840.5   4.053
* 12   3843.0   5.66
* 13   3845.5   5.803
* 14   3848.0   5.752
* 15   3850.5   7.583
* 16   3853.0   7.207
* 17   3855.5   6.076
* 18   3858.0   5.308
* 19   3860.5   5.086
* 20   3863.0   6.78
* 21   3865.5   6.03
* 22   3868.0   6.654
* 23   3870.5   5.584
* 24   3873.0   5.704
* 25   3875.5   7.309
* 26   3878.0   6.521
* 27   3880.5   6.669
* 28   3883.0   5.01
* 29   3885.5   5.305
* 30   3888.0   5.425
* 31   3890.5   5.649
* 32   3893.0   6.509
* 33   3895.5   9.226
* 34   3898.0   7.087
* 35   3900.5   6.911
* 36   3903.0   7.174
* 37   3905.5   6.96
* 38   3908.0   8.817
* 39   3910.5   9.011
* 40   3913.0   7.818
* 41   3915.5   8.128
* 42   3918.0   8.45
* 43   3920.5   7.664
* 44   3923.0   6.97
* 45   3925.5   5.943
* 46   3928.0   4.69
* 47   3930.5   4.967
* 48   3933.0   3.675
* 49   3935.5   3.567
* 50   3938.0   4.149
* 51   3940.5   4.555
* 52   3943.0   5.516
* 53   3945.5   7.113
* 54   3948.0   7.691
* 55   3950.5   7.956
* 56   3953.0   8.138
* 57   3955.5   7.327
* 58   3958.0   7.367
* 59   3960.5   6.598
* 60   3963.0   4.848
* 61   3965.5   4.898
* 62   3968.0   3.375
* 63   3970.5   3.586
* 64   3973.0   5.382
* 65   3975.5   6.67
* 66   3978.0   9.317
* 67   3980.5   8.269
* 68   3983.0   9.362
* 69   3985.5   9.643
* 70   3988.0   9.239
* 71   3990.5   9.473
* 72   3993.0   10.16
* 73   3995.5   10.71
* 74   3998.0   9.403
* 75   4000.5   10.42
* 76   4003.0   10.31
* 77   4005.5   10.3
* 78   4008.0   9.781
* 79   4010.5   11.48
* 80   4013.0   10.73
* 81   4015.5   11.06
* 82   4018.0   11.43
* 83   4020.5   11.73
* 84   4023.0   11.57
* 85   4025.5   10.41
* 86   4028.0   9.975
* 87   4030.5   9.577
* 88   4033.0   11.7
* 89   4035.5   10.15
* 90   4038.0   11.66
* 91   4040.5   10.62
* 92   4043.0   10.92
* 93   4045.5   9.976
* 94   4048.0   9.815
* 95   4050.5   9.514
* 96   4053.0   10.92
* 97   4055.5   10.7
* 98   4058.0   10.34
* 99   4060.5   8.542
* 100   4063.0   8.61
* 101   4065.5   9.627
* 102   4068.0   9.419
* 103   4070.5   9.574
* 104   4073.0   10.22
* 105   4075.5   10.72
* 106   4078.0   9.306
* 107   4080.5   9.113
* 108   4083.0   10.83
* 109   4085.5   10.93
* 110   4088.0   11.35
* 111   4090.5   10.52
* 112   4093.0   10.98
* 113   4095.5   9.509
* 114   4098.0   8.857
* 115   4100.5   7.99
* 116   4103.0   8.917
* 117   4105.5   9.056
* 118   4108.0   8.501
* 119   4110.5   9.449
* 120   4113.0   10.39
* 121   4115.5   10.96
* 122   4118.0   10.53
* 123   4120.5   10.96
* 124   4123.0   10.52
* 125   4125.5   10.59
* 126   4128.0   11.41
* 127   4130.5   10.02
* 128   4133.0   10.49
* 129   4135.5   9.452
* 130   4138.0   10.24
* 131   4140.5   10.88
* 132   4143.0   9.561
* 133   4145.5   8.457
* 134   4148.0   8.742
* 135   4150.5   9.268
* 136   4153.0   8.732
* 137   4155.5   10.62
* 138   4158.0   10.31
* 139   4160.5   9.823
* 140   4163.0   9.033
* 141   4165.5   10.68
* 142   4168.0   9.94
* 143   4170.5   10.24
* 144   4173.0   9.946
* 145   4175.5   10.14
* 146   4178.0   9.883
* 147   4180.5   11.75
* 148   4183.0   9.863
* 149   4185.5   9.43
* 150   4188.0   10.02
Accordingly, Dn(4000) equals 1.73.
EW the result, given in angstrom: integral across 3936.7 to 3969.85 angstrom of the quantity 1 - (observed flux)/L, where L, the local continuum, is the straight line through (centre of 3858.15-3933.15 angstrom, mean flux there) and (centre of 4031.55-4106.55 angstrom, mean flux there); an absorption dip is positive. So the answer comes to 7.1 angstrom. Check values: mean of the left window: 6.61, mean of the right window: 10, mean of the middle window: 6.07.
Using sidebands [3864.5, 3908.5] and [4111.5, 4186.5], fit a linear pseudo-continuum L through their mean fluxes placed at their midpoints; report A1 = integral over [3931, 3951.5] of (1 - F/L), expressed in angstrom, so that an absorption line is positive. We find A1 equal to 5.14 angstrom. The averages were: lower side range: 6.55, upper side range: 10.1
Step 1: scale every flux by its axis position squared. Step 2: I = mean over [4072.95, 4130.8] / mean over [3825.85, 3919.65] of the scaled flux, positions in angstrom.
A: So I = 1.81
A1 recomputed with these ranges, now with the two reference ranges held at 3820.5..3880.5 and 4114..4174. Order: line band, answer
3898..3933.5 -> -2.7 angstrom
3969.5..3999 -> -3.3 angstrom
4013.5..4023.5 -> -4.0 angstrom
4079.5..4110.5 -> -1.4 angstrom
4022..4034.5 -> -3.5 angstrom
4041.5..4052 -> -1.9 angstrom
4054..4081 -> -2.4 angstrom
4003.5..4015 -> -3.8 angstrom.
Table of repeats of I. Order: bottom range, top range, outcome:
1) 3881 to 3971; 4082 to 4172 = 1.73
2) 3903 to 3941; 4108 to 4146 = 1.77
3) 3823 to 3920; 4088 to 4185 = 1.82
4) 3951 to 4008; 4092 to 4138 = 1.33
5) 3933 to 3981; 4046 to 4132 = 1.77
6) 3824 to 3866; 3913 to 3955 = 1.24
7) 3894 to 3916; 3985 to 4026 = 1.40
